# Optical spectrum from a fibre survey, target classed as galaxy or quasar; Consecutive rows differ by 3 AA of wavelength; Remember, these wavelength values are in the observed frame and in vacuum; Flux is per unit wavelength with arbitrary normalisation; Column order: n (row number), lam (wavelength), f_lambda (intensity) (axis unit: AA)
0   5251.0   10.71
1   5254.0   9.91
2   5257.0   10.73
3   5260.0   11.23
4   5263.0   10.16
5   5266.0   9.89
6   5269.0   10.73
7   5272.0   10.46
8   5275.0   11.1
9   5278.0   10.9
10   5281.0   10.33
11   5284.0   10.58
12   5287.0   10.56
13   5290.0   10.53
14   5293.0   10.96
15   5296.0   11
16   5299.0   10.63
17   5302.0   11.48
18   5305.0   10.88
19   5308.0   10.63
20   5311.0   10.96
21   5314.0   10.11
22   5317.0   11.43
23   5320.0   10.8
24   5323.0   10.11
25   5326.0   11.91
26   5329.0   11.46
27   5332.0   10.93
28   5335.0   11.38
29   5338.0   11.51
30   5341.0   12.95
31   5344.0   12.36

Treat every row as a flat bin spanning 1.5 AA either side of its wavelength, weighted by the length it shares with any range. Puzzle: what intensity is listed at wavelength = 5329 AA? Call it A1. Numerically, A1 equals 11.46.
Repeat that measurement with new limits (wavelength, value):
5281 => 10.33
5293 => 10.96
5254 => 9.91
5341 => 12.95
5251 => 10.71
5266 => 9.89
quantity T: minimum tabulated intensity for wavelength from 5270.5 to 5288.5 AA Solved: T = 10.33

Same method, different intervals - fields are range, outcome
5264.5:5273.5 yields 9.89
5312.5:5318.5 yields 10.11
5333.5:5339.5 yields 11.38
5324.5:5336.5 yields 10.93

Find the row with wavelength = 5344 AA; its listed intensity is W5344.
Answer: 12.36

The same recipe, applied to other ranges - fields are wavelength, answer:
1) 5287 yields 10.56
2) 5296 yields 11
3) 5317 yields 11.43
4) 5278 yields 10.9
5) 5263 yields 10.16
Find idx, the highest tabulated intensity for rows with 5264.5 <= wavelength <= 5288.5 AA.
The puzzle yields 11.1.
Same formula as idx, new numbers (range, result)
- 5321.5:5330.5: 11.91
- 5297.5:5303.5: 11.48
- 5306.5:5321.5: 11.43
